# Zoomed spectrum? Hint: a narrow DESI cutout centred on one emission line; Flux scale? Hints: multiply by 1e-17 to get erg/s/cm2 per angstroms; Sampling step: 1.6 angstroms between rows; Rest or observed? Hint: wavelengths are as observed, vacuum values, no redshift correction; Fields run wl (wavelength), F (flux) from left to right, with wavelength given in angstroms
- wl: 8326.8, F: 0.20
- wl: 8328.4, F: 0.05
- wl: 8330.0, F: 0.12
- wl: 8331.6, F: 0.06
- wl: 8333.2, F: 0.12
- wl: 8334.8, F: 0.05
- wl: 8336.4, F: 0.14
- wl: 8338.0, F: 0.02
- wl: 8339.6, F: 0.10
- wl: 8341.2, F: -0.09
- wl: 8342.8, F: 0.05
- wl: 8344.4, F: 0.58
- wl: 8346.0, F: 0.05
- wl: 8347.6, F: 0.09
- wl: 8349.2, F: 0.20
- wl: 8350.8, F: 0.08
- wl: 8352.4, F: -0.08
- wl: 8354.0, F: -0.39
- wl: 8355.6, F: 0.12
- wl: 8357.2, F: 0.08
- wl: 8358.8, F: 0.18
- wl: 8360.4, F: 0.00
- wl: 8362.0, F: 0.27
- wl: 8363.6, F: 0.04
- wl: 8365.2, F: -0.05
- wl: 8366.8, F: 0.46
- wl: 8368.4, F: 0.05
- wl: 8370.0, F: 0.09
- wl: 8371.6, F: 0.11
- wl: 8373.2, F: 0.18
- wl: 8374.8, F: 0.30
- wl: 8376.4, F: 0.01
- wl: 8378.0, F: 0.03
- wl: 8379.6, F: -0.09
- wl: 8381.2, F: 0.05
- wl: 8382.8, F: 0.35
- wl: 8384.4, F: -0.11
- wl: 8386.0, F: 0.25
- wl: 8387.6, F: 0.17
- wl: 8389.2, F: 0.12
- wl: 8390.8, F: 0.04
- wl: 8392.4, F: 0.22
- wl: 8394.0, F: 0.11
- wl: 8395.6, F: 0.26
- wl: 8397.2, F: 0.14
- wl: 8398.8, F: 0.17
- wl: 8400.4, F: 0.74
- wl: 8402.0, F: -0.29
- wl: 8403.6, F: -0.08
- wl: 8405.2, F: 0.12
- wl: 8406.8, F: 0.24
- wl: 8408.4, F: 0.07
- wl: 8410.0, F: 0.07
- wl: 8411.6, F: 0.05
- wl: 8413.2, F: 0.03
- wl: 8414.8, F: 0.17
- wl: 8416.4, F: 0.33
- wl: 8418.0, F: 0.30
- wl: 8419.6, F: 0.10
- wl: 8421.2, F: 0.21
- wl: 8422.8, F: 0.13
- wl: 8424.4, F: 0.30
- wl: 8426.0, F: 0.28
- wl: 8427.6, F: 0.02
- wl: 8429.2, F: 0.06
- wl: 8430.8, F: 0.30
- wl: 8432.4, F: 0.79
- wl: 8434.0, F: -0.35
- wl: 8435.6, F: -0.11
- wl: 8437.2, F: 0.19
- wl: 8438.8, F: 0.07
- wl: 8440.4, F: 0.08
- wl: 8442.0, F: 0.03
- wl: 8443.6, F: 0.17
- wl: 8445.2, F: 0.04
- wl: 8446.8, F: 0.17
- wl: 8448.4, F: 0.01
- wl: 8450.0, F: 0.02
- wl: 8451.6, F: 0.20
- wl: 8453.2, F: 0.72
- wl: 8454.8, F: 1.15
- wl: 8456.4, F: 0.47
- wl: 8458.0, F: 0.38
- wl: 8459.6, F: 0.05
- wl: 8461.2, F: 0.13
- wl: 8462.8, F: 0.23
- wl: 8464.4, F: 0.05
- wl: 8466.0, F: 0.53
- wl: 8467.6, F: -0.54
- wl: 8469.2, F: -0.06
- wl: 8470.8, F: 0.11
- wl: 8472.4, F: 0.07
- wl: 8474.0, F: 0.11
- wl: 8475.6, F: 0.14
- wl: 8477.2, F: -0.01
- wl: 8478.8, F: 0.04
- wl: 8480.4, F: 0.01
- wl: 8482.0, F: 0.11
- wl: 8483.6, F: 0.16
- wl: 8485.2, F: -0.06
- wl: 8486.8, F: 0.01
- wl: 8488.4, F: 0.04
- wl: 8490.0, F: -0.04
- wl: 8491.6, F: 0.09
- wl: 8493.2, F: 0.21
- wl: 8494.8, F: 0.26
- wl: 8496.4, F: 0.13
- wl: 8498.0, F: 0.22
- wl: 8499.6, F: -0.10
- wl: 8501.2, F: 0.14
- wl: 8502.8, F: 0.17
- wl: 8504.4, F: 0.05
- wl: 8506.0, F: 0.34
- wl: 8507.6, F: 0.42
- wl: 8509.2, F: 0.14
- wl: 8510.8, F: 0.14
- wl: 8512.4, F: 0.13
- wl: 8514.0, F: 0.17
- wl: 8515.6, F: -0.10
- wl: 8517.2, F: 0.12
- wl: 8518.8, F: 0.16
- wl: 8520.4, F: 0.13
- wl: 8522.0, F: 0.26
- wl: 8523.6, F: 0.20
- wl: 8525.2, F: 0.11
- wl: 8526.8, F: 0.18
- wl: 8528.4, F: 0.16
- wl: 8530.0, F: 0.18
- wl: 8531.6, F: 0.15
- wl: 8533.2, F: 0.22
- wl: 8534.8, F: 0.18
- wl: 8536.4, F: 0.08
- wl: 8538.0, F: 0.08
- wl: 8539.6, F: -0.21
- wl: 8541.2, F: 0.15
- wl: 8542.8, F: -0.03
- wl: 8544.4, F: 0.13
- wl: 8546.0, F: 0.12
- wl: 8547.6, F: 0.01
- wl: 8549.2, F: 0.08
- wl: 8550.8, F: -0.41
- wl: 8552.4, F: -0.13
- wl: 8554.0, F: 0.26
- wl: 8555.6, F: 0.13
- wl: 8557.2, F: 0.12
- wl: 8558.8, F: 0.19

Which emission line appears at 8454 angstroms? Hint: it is H-gamma 4340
